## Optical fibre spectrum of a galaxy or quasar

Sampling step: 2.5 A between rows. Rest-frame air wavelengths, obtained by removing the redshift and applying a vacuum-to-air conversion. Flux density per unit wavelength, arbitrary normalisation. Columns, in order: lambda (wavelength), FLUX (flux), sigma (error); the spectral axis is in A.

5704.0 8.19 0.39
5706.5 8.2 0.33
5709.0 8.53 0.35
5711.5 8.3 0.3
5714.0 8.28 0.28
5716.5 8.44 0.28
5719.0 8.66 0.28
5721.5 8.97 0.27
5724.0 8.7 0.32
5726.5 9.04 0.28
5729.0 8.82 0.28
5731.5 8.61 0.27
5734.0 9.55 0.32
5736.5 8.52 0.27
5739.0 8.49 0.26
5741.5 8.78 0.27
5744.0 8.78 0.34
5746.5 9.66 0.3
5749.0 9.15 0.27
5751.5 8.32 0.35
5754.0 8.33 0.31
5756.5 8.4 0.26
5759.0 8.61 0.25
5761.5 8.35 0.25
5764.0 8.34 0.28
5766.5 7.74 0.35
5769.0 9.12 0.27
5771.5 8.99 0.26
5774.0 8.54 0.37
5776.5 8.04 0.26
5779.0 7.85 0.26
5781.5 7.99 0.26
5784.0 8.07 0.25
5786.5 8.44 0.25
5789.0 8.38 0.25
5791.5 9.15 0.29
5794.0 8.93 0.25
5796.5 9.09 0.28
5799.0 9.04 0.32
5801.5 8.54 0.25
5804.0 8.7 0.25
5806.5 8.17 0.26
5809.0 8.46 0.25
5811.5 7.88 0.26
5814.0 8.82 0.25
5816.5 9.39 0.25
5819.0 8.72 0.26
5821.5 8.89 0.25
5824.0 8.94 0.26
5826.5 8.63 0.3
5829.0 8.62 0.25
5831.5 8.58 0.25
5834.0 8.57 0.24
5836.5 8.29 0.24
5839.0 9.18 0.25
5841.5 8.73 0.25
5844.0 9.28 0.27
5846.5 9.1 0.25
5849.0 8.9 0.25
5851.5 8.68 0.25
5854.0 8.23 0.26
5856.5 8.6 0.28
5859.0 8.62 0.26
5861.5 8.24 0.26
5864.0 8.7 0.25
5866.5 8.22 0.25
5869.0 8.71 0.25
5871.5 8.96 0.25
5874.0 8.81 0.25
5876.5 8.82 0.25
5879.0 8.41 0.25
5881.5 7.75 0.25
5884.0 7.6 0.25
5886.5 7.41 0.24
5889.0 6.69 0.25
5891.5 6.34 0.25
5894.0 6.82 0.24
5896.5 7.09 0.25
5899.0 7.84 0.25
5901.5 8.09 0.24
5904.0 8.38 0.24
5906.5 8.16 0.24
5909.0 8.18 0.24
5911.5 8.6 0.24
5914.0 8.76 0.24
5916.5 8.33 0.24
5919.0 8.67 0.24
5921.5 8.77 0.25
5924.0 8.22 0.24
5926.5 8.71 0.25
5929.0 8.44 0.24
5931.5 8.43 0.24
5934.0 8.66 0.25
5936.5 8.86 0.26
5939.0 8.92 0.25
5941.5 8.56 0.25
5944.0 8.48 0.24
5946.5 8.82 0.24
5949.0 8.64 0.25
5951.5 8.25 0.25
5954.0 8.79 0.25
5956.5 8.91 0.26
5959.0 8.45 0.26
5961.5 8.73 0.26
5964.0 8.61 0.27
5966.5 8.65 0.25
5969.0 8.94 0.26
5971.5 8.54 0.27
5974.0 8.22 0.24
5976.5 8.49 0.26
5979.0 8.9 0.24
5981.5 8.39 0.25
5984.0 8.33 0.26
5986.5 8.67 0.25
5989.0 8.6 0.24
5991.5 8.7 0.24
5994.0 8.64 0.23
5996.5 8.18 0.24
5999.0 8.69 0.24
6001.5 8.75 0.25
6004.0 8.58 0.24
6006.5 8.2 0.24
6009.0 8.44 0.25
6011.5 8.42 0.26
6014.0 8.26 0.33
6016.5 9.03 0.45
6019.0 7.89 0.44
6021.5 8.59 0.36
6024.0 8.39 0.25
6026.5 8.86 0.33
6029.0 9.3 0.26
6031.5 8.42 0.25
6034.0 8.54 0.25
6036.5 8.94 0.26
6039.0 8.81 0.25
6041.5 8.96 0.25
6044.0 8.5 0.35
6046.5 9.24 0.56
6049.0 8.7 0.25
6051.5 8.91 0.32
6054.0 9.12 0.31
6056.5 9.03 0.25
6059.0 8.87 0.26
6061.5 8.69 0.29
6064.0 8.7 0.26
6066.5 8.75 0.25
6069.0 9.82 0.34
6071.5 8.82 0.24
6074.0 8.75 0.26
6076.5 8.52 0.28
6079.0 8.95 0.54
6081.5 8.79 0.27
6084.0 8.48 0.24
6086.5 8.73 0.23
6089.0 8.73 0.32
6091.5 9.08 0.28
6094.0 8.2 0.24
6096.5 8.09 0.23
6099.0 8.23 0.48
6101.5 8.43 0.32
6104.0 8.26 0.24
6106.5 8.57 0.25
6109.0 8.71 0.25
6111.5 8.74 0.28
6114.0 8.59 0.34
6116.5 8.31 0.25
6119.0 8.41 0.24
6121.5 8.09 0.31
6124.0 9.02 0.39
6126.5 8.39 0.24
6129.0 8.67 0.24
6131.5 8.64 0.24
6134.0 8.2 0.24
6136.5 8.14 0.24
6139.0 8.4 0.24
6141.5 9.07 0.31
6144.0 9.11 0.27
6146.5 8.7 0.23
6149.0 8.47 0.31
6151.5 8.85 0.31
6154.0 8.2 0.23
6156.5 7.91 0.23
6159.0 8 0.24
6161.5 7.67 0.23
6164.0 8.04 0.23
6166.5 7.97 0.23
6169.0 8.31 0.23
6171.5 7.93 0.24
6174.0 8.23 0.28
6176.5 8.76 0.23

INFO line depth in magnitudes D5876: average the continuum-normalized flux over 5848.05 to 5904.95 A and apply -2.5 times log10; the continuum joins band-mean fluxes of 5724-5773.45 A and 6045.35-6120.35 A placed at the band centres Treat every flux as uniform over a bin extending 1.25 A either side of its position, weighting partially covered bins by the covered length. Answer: 0.08 mag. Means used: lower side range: 8.71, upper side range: 8.71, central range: 8.08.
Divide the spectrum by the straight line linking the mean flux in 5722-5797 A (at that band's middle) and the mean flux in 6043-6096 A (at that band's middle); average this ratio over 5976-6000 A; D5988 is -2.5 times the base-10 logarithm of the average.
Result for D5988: 0.03 mag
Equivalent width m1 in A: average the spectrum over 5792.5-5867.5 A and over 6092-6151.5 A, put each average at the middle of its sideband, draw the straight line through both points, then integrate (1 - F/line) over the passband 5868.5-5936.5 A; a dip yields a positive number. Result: 3.98 A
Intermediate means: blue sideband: 8.69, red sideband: 8.51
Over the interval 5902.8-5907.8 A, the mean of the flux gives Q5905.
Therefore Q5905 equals 8.27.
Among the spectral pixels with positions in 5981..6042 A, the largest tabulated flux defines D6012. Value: 9.3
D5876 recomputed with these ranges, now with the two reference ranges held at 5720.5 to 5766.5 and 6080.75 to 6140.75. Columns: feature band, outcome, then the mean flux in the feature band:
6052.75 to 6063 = -0.05 mag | 8.92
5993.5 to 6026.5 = 0.01 mag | 8.48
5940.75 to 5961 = 0.00 mag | 8.62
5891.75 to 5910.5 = 0.12 mag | 7.73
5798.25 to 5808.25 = 0.01 mag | 8.58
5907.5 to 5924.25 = 0.01 mag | 8.52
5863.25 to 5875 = 0.00 mag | 8.68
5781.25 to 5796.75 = 0.01 mag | 8.58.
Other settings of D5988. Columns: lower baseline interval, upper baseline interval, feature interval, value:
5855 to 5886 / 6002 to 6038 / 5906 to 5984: -0.011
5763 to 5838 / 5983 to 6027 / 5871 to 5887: 0.037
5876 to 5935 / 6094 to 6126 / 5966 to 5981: -0.057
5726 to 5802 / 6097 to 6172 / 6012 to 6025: 0.005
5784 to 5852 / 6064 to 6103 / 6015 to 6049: -0.003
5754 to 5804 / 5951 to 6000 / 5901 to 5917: 0.024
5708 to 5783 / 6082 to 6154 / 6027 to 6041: -0.032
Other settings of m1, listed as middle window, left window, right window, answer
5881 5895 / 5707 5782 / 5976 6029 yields 2.4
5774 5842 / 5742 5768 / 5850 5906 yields -2.0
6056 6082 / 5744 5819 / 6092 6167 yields -1.3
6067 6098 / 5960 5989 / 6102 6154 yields -0.6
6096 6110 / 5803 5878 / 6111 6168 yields 0.1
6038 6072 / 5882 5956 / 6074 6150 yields -1.9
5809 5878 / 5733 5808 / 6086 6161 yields -1.0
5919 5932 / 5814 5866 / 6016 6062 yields 0.3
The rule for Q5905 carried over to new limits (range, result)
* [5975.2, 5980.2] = 8.69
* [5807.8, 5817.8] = 8.64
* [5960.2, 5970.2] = 8.73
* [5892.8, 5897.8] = 6.97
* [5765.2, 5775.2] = 8.6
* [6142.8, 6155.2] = 8.67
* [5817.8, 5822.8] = 8.81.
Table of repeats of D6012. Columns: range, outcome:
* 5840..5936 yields 9.28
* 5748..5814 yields 9.15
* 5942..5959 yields 8.91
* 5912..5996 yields 8.94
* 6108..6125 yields 9.02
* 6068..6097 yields 9.82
